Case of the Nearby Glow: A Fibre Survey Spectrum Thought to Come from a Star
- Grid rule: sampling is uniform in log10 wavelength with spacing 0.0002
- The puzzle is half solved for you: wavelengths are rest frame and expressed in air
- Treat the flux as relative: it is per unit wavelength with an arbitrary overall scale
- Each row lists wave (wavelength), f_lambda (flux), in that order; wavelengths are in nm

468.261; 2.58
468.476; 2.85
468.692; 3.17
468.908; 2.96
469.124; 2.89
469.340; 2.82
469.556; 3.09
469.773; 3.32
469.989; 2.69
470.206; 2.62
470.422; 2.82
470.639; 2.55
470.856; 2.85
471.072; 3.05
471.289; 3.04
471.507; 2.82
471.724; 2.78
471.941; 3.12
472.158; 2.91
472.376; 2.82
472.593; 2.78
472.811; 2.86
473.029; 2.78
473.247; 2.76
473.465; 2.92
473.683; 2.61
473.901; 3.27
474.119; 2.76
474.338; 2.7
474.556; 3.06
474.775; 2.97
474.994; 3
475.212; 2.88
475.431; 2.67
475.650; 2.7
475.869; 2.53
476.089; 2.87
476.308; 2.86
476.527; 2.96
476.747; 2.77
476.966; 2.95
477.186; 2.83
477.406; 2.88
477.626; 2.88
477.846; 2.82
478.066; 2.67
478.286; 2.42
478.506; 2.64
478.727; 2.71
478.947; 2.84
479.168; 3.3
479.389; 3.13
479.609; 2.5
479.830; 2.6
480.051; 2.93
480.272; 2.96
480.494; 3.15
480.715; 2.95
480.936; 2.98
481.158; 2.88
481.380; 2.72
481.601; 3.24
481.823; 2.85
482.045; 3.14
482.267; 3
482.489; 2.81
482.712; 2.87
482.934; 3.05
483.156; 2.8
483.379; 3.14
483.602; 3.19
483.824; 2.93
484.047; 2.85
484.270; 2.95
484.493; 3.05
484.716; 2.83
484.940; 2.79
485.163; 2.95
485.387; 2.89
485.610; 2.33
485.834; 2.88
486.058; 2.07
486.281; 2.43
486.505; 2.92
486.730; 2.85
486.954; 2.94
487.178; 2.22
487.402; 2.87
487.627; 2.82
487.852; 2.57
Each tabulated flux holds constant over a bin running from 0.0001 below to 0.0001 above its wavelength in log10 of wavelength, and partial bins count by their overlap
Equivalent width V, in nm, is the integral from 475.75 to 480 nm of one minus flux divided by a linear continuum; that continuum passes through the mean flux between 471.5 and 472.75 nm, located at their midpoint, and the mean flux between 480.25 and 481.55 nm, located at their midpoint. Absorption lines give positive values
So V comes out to 0.18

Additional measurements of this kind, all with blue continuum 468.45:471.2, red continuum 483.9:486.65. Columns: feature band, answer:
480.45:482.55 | -0.14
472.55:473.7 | 0.03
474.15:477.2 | 0.01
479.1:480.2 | -0.03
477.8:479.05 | 0.06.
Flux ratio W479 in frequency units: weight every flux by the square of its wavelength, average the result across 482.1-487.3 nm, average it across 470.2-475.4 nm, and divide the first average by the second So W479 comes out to 1.0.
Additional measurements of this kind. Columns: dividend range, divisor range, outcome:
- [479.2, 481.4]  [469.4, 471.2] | 1.05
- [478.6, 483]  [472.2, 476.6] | 1.06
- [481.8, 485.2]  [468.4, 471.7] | 1.08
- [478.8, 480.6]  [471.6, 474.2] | 1.05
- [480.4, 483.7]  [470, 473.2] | 1.10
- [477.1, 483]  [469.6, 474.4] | 1.04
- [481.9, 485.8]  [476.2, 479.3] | 1.06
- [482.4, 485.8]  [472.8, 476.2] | 1.06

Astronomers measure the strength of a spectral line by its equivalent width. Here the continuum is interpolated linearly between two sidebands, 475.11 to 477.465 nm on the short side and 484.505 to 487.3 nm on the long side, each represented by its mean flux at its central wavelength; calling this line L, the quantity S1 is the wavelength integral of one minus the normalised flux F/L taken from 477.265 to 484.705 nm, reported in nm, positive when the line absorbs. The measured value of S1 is -0.42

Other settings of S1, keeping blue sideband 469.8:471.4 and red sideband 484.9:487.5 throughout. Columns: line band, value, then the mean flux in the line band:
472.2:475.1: -0.07 nm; 2.87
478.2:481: -0.12 nm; 2.86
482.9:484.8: -0.20 nm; 2.98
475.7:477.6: -0.04 nm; 2.83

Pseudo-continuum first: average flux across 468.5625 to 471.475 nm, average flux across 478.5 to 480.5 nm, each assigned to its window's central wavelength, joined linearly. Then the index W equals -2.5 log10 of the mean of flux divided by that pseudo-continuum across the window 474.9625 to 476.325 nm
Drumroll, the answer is 0.05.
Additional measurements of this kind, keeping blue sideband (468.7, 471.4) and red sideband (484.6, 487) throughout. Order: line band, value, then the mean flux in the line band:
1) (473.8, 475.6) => -0.02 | 2.91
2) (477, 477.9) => -0.02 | 2.86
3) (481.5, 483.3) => -0.08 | 2.97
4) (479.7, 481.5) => -0.05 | 2.89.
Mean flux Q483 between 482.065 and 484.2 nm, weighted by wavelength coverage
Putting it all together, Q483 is 2.97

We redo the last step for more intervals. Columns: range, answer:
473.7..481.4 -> 2.85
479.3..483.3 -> 2.92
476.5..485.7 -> 2.88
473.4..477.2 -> 2.85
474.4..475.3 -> 2.97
